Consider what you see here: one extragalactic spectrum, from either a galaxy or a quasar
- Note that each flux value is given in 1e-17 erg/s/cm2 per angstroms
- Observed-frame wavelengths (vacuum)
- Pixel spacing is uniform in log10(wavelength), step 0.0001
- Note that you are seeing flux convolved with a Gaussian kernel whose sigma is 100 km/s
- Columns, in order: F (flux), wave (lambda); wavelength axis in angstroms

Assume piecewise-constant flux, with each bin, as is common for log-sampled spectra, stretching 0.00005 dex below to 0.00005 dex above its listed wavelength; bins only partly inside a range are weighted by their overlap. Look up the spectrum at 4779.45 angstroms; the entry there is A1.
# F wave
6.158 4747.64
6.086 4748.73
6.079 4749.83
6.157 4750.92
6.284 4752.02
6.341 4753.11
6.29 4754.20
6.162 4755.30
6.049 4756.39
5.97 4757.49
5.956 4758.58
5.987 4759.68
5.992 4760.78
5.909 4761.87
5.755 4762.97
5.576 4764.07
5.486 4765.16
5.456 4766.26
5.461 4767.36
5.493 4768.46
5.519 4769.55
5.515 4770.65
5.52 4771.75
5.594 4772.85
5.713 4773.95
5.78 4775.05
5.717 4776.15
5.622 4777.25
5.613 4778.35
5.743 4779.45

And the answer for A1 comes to 5.743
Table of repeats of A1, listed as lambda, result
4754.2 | 6.29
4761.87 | 5.909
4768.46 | 5.493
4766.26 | 5.456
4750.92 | 6.157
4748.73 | 6.086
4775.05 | 5.78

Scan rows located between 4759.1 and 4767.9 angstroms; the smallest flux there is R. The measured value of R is 5.456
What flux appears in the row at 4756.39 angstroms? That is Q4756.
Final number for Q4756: 6.049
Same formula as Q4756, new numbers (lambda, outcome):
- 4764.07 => 5.576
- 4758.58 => 5.956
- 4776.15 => 5.717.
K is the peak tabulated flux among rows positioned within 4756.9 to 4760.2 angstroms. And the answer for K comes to 5.987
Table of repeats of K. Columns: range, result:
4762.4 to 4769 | 5.755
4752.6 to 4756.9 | 6.341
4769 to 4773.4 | 5.594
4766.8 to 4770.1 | 5.519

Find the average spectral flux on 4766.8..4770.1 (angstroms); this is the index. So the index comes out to 5.5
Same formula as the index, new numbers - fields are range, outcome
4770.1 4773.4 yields 5.54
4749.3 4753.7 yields 6.23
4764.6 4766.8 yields 5.48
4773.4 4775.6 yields 5.74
